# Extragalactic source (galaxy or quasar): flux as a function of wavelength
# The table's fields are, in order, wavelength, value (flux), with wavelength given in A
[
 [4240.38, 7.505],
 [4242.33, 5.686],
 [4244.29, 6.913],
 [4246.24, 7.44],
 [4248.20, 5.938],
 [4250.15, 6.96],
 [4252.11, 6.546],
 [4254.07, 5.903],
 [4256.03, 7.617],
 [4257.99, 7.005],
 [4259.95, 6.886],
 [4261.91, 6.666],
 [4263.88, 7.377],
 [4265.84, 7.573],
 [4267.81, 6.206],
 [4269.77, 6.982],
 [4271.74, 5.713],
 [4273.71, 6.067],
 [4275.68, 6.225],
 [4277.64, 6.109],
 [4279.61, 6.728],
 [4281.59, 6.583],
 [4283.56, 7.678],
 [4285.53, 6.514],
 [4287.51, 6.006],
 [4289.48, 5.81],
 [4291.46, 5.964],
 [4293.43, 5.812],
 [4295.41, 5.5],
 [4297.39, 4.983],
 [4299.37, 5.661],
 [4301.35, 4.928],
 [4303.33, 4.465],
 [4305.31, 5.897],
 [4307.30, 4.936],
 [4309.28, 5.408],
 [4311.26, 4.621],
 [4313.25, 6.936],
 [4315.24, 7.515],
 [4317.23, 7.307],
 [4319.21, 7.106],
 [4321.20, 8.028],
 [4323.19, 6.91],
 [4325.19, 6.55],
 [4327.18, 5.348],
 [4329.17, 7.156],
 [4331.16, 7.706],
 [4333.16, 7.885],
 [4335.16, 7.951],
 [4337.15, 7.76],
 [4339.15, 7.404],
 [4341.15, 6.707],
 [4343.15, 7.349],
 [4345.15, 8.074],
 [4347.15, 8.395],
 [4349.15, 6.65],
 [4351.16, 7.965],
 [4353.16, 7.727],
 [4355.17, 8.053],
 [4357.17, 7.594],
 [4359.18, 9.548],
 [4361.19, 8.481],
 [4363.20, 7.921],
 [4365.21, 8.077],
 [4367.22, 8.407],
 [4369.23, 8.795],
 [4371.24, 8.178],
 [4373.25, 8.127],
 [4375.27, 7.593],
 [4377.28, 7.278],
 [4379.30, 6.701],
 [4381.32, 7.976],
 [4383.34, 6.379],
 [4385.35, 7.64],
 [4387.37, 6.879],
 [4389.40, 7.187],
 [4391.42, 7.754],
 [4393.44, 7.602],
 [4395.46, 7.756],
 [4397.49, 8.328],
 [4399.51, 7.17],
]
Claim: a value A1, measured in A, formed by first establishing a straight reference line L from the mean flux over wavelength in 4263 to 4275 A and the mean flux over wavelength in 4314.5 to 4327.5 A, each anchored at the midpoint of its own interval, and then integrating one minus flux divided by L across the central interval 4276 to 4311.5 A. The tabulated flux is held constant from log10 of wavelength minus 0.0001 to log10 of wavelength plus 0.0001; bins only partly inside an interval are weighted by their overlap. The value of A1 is 5.4 A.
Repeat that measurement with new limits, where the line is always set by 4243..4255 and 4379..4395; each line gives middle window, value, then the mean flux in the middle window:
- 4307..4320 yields 1.1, 6.32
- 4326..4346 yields -0.8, 7.32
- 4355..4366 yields -1.7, 8.3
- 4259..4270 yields -0.4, 6.95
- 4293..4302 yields 1.9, 5.36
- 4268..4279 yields 0.8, 6.24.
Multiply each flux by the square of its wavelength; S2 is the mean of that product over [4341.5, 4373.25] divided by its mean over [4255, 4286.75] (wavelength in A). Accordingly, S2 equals 1.24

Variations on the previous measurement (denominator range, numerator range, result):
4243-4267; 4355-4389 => 1.20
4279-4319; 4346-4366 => 1.38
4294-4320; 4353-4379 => 1.44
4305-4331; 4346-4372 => 1.28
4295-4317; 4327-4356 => 1.37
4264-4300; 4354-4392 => 1.30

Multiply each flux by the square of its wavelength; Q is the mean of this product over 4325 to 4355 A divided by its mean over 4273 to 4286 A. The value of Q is 1.16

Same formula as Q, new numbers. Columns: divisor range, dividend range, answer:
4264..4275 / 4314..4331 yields 1.10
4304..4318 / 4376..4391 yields 1.23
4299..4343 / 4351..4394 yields 1.21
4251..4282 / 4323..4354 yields 1.15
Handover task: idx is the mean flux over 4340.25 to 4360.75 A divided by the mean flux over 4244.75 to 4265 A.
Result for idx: 1.1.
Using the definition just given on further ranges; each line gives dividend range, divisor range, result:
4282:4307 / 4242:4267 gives 0.84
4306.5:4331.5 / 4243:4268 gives 0.96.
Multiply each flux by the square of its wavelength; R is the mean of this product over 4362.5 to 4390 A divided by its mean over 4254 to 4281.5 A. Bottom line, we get 1.2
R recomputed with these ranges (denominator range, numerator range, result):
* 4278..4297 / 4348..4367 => 1.33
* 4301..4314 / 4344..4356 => 1.50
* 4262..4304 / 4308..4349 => 1.18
